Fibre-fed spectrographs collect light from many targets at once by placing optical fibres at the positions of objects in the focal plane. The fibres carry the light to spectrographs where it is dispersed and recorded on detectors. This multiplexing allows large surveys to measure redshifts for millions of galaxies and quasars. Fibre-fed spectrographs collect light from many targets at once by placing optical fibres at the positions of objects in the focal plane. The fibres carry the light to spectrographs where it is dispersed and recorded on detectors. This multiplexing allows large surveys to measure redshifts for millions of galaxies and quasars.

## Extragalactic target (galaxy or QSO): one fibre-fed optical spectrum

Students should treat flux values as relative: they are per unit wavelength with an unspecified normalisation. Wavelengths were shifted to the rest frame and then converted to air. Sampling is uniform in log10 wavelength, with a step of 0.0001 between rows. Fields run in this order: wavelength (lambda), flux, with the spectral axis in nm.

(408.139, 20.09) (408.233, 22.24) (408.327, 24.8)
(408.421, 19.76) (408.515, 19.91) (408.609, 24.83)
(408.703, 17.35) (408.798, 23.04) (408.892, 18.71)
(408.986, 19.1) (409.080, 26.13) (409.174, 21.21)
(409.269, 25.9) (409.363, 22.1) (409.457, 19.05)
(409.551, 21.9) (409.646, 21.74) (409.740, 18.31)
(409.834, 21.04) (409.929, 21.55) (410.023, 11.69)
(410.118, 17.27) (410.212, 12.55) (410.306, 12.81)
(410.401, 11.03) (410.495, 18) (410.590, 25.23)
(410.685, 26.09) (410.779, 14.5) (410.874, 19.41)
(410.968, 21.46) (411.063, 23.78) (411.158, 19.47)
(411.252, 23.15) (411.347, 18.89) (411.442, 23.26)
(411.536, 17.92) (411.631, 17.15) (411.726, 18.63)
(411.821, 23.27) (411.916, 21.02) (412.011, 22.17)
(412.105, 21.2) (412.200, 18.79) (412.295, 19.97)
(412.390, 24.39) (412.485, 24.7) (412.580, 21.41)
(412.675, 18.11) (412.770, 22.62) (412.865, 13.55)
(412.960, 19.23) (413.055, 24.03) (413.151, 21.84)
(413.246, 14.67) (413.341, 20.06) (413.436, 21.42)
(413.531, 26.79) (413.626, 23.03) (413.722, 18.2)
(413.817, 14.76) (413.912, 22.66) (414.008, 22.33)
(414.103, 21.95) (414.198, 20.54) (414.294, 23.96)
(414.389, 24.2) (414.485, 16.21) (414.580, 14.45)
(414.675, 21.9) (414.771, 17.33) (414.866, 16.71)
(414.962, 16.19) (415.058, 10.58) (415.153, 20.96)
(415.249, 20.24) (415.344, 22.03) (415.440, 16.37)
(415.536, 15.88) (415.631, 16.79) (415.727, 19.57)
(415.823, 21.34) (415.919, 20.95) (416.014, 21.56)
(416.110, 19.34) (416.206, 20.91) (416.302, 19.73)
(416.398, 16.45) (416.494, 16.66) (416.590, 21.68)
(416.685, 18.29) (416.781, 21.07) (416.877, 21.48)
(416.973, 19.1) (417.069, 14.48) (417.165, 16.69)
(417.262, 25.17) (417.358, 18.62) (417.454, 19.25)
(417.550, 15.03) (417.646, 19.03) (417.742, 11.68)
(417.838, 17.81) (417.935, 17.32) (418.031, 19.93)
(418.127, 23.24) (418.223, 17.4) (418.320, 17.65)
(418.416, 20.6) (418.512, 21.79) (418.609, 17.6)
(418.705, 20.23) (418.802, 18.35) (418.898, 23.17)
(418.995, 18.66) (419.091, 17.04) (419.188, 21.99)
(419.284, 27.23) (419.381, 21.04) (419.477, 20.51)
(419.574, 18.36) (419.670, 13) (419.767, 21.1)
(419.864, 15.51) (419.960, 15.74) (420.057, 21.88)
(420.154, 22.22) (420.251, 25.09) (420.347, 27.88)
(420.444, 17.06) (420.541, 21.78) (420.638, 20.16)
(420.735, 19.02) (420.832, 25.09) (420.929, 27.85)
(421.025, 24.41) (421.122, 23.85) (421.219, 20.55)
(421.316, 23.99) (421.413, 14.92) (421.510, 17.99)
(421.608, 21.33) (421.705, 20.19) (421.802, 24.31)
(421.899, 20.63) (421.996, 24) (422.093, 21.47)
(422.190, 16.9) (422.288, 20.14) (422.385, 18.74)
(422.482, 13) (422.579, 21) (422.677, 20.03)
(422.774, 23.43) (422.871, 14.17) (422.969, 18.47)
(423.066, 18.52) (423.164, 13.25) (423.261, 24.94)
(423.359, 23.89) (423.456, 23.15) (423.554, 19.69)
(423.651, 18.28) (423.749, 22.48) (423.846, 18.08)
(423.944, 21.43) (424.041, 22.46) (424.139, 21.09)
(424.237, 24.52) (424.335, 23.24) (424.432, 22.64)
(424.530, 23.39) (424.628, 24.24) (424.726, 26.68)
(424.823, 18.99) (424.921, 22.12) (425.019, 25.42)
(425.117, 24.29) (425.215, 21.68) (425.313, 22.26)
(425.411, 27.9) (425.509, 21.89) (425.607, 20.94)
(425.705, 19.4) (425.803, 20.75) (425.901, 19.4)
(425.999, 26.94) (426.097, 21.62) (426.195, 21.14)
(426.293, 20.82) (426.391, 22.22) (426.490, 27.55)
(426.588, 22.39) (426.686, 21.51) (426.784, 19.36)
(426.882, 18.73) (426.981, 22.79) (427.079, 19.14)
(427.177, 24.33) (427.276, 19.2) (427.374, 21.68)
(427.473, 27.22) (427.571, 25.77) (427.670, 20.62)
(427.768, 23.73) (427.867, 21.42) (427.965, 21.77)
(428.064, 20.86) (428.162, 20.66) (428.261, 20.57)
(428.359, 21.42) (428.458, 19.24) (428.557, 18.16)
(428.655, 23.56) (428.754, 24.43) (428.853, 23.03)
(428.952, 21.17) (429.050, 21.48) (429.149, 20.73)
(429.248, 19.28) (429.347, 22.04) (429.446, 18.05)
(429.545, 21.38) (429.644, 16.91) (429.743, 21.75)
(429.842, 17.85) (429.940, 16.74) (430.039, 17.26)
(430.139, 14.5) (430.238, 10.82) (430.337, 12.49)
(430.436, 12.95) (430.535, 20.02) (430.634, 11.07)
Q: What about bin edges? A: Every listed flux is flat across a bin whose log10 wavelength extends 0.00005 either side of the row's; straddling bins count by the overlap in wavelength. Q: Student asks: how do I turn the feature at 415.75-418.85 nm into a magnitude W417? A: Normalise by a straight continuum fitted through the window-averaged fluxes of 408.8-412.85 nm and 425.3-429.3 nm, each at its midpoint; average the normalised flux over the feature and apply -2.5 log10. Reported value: 0.09 mag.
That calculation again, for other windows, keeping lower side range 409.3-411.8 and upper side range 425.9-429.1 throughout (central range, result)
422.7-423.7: 0.08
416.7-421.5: 0.03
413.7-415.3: 0.05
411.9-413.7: -0.07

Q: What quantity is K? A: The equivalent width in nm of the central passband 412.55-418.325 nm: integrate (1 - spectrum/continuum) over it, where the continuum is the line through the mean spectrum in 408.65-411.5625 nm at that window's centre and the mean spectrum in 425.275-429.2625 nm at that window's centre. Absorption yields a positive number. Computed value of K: 0.35 nm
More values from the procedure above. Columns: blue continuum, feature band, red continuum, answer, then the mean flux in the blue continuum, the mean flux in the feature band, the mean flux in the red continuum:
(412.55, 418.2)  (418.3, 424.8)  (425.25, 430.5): -0.26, 19.3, 20.8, 20.7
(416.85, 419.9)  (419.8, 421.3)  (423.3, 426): -0.13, 19.1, 21.9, 22.3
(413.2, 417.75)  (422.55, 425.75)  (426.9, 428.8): -0.09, 19.2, 21.6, 21.9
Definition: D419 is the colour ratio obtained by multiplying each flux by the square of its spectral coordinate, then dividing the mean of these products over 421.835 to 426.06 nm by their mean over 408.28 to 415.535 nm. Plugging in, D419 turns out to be 1.13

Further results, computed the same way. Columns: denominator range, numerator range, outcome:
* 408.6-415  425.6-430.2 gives 1.13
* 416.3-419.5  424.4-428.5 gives 1.20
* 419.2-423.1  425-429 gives 1.10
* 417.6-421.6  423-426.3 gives 1.11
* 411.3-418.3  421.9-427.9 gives 1.16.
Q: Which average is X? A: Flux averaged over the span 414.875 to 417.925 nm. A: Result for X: 18.5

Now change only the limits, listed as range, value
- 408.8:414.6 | 20.2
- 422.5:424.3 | 20.4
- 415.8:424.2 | 20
